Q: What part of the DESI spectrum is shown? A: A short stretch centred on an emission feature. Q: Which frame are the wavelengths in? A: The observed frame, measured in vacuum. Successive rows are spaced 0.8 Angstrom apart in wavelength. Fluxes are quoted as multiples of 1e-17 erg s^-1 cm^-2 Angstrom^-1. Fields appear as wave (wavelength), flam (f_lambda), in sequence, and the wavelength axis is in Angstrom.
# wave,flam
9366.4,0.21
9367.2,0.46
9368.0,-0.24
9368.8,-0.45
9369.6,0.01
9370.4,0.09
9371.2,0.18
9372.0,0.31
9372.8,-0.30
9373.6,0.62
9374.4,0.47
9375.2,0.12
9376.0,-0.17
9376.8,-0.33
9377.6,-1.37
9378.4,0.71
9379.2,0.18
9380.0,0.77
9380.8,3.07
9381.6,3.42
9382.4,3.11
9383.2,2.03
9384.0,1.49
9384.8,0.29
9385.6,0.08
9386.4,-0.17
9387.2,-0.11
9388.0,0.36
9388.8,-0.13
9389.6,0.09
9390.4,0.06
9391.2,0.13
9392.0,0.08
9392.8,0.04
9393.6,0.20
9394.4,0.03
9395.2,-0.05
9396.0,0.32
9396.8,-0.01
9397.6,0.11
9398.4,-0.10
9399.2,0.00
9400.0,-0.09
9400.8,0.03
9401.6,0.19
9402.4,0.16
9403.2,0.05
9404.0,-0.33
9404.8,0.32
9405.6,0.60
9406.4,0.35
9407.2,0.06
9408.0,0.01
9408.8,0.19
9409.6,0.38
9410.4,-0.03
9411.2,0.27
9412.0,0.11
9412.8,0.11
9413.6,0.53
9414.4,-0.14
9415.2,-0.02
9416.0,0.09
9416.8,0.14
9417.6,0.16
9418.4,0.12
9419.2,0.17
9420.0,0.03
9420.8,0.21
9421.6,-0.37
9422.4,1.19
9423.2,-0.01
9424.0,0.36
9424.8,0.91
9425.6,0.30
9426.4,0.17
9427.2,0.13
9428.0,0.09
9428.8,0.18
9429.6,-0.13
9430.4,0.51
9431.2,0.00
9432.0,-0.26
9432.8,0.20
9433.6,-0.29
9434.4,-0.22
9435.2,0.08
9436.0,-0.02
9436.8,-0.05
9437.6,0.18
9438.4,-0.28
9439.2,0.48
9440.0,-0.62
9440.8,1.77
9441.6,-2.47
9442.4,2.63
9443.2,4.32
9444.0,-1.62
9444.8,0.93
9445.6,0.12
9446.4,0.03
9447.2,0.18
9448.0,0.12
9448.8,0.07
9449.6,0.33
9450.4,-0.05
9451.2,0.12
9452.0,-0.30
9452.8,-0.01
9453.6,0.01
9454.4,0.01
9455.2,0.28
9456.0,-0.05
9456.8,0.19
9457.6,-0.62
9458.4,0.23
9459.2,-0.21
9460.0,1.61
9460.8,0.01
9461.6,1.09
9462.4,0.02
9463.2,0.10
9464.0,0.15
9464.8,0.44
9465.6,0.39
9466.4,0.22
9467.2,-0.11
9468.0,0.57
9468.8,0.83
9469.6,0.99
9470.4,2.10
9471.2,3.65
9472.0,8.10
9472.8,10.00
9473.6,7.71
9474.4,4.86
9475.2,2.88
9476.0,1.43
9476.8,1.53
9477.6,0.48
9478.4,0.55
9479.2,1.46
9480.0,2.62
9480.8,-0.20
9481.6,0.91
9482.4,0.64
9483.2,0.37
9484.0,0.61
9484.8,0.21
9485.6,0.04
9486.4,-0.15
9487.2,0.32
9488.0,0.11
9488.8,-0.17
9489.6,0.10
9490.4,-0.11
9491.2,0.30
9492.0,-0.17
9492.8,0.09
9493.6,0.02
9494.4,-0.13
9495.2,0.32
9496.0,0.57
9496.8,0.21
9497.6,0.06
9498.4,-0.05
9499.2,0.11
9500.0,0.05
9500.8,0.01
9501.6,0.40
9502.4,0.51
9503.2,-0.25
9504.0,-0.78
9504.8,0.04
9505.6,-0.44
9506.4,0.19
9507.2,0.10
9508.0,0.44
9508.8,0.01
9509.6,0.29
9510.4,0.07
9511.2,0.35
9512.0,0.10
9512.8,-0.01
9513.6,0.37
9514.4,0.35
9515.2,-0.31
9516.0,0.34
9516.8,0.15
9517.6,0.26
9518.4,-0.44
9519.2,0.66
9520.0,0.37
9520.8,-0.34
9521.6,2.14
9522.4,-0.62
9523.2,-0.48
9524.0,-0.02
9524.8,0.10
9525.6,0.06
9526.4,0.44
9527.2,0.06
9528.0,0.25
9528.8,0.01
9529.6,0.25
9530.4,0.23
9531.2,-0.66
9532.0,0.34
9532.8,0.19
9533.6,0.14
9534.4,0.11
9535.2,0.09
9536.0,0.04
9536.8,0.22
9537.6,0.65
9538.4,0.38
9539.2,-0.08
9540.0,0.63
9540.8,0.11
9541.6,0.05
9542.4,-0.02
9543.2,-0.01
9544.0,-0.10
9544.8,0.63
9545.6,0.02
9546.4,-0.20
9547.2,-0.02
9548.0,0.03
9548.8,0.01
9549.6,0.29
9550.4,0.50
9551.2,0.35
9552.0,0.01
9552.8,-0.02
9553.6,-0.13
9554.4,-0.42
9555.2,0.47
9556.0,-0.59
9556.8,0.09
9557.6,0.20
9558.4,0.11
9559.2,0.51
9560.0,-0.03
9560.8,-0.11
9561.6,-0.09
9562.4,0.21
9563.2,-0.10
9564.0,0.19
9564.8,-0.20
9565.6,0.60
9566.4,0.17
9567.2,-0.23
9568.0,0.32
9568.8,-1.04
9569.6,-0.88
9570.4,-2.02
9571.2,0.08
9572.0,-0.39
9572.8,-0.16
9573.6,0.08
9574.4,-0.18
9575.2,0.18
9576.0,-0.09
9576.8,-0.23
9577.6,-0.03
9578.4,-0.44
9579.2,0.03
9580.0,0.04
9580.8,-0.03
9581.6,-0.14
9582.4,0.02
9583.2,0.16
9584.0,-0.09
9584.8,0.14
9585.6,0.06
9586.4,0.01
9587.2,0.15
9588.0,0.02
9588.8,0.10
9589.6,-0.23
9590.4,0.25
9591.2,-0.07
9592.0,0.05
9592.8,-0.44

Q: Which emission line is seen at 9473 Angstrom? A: [O III] 5007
